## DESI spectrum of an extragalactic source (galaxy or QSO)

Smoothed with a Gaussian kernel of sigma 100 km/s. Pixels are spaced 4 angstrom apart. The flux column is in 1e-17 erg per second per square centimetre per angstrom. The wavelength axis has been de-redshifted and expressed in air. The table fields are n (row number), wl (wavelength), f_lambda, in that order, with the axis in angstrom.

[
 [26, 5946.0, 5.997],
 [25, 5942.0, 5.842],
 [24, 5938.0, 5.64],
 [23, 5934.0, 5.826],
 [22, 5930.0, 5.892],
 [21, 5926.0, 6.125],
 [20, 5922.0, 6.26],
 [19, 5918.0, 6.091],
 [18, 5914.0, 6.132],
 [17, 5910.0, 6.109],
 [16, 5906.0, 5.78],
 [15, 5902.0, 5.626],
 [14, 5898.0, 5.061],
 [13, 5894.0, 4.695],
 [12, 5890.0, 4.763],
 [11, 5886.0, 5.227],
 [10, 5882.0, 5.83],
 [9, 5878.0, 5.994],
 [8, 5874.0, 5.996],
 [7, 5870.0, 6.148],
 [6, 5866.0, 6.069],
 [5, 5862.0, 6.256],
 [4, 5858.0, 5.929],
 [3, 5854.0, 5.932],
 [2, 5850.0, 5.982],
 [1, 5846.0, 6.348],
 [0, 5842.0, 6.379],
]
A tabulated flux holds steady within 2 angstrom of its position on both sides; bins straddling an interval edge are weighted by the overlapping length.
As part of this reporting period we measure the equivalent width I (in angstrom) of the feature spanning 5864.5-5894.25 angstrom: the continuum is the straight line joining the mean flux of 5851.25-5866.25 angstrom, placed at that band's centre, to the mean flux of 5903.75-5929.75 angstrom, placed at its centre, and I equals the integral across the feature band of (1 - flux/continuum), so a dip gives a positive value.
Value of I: 2.0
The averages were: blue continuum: 6.04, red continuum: 6.07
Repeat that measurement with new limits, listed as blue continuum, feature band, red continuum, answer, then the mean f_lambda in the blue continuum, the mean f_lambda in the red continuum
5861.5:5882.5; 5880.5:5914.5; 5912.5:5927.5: 3.74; 6.05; 6.15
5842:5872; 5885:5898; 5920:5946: 2.45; 6.11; 5.94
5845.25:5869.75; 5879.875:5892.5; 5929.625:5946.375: 1.54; 6.08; 5.82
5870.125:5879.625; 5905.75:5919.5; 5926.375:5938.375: -0.34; 6.03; 5.85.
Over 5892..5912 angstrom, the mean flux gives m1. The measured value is 5.45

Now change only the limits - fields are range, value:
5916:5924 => 6.18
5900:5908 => 5.7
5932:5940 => 5.73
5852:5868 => 6.05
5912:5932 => 6.1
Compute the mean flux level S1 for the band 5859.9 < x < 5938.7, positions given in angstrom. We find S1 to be 5.78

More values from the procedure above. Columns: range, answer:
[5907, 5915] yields 6.08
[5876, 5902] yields 5.29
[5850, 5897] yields 5.71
